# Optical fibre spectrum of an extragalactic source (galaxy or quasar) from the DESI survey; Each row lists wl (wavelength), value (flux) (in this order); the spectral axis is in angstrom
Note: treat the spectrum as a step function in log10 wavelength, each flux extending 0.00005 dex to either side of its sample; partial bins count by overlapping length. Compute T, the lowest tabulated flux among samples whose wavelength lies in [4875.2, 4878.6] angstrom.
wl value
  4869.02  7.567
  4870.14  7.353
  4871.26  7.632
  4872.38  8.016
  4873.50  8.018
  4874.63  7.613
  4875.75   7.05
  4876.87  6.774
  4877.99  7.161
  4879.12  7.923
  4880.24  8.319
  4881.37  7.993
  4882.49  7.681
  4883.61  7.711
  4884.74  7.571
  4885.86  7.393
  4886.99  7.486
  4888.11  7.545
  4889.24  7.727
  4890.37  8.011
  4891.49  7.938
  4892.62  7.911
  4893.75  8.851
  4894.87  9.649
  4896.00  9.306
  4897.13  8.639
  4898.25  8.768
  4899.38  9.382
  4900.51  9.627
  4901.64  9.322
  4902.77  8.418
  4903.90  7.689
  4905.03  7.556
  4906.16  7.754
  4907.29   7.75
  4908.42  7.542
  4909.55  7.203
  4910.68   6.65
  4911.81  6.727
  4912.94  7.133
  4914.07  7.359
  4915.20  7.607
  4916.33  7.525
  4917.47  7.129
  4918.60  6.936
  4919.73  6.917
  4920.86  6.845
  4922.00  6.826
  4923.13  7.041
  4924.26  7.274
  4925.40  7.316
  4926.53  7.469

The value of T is 6.774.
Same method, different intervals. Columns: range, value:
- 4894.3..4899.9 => 8.639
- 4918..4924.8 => 6.826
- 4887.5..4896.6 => 7.545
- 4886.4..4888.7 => 7.486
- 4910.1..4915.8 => 6.65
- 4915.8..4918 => 7.129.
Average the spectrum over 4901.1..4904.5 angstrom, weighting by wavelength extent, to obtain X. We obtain 8.45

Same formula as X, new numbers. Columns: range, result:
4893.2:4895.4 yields 9.28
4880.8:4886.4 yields 7.67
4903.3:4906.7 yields 7.67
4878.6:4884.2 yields 7.92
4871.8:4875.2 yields 7.87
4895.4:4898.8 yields 8.92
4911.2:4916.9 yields 7.27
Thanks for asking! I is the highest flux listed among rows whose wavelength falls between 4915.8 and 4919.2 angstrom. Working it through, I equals 7.525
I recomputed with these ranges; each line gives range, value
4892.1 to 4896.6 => 9.649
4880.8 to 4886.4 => 7.993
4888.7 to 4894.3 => 8.851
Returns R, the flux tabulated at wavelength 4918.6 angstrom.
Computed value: 6.936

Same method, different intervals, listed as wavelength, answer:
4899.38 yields 9.382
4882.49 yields 7.681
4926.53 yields 7.469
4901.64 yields 9.322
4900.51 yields 9.627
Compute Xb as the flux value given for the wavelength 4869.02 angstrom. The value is 7.567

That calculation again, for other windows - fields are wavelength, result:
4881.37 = 7.993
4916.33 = 7.525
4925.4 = 7.316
